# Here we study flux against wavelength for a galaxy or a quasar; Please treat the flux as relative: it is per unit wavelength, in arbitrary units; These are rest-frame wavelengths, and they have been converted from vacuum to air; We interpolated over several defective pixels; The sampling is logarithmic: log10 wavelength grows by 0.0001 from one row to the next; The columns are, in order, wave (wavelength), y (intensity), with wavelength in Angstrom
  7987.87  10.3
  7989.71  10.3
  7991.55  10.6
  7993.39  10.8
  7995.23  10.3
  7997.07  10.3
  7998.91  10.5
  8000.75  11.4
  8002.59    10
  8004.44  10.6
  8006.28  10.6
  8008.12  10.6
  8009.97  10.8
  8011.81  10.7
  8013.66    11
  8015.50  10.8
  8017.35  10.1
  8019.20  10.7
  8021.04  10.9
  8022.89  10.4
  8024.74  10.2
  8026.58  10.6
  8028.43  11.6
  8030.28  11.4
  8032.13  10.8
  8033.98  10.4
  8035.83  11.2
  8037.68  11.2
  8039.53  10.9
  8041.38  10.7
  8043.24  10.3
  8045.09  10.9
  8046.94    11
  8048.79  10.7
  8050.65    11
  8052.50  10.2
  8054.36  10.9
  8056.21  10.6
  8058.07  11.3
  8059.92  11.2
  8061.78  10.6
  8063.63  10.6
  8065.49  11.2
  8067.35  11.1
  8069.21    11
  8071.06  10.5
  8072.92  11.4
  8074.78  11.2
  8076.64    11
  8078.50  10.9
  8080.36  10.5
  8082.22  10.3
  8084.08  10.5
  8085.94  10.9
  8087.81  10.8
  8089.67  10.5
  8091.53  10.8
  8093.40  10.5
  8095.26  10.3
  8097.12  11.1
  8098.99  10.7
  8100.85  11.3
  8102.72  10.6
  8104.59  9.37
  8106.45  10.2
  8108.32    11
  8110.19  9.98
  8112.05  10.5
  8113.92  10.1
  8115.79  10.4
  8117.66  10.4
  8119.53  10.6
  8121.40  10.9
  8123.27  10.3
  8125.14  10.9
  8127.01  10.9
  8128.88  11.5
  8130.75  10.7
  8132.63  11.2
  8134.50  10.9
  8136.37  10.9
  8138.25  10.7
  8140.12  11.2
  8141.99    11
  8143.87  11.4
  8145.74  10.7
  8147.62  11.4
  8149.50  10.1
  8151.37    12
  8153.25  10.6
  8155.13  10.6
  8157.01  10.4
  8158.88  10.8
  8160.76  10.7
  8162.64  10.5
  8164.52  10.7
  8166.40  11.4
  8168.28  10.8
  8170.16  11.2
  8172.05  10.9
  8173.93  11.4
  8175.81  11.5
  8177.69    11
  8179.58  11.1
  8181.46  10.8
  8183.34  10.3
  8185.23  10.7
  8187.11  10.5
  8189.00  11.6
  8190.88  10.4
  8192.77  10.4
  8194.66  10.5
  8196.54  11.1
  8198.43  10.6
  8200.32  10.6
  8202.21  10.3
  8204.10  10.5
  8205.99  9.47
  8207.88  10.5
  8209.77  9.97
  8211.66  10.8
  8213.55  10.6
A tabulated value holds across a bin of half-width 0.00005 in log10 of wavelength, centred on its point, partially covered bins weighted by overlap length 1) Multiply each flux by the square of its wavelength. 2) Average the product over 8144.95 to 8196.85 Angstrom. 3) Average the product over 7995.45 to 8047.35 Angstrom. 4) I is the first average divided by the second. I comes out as 1.1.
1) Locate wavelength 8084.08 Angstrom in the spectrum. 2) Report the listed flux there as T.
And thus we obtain 10.5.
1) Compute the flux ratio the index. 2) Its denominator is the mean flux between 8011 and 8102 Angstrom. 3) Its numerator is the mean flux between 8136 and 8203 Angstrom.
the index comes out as 1.0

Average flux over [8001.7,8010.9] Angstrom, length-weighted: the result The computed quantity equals 10.5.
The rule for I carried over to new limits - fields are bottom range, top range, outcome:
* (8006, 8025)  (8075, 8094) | 1.02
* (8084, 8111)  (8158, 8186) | 1.05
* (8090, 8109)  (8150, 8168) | 1.04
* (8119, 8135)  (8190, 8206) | 0.98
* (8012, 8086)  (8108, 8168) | 1.02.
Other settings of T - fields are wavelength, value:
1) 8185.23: 10.7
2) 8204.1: 10.5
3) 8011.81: 10.7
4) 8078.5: 10.9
